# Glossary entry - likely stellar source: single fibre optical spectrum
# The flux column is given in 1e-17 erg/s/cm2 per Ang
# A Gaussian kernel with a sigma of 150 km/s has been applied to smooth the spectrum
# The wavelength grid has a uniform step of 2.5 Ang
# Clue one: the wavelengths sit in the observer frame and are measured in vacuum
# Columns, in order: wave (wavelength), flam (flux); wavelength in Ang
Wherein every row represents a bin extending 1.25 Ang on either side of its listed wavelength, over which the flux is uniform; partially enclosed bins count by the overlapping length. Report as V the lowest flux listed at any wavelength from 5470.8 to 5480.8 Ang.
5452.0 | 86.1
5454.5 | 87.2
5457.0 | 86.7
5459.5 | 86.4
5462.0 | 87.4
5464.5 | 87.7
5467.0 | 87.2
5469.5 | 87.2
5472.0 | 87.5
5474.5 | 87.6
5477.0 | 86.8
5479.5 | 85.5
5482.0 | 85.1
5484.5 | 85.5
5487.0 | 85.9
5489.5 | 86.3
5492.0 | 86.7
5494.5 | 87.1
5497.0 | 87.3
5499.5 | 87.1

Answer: 85.5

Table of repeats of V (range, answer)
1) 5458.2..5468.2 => 86.4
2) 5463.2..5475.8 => 87.2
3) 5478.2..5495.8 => 85.1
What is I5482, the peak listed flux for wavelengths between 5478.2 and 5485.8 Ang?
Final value 85.5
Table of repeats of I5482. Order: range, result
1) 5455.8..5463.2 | 87.4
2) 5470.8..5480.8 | 87.6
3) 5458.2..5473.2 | 87.7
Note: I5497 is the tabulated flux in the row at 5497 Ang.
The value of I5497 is 87.3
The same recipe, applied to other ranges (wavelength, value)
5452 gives 86.1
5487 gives 85.9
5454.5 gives 87.2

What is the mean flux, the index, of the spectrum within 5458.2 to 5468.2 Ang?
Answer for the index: 87.2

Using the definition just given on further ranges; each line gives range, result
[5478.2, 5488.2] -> 85.5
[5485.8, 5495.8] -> 86.5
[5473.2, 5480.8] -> 86.6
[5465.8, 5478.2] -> 87.3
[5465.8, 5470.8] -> 87.2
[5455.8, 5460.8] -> 86.6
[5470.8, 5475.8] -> 87.5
